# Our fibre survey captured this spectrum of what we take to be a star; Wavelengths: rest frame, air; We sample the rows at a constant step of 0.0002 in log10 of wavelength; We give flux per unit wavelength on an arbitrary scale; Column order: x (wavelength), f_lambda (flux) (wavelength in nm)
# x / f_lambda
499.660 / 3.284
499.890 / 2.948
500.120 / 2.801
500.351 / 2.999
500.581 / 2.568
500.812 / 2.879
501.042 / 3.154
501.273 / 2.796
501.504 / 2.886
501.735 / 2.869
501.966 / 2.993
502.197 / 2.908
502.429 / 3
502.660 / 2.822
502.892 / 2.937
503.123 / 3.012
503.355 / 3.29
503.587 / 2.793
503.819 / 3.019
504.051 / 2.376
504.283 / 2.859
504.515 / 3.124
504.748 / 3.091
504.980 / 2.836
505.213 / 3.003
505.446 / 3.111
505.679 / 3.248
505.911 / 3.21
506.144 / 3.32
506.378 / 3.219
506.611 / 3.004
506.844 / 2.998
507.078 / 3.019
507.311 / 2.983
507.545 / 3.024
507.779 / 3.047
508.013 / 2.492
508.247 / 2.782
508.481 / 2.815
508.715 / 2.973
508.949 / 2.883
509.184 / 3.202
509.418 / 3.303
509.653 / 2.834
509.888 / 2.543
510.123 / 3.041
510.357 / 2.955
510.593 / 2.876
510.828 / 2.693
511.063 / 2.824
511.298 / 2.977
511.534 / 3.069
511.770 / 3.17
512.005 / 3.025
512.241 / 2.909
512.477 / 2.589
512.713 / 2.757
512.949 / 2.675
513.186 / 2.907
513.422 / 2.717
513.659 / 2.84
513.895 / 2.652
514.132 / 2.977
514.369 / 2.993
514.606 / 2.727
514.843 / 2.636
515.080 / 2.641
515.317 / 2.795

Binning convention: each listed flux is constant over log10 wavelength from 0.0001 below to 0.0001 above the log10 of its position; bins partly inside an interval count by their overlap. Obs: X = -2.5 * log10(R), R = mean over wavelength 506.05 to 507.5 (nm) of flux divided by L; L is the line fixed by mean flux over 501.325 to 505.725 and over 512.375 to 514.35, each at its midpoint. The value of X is -0.07 mag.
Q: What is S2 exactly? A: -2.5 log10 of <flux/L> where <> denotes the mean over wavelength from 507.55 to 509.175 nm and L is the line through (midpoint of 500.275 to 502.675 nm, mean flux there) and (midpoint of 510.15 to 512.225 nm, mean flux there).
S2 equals 0.03 mag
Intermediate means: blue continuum 2.9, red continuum 2.95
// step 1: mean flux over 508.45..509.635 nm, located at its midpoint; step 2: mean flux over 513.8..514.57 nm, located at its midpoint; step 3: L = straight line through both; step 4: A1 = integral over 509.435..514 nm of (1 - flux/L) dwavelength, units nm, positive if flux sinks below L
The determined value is 0.14 nm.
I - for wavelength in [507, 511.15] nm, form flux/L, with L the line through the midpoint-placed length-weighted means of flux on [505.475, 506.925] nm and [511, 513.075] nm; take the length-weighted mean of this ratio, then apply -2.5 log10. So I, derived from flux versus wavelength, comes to 0.05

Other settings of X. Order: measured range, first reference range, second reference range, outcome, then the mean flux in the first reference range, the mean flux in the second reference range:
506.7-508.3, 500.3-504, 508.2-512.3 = 0.008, 2.92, 2.94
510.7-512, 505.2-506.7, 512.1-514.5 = -0.020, 3.17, 2.8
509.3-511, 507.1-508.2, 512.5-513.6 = -0.024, 2.89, 2.75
